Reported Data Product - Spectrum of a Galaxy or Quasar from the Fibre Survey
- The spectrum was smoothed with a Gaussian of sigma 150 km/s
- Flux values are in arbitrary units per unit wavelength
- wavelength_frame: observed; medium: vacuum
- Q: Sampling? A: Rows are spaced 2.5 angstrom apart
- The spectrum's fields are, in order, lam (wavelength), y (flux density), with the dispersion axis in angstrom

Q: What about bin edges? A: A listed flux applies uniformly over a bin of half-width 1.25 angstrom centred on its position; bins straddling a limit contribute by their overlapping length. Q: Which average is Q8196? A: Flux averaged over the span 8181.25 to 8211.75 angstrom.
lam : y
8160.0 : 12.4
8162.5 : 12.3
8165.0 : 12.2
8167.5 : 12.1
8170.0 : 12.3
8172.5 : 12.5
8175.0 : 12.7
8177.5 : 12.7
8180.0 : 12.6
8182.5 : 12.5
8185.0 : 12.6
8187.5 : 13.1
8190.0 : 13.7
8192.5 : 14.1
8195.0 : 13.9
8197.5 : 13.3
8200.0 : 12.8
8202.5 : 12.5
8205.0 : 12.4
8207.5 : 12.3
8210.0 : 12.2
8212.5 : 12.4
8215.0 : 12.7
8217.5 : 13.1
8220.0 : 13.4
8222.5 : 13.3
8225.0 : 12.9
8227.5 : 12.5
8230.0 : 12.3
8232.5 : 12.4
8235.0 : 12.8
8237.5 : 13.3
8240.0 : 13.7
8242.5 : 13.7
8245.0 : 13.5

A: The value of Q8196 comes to 12.9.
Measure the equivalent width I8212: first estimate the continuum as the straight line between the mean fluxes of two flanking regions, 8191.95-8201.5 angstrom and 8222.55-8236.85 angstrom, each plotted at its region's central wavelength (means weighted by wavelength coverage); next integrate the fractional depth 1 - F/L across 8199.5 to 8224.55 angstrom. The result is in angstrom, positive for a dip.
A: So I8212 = 0.7 angstrom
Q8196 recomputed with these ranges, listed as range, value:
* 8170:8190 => 12.7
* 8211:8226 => 13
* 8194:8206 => 13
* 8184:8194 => 13.4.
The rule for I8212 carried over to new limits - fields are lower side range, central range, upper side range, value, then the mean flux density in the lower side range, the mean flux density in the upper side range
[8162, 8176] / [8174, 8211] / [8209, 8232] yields -1.1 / 12.3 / 12.8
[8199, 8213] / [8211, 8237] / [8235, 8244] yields 0.4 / 12.4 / 13.5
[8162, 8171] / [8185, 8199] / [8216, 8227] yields -1.0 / 12.2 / 13.1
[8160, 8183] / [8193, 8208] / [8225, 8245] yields -0.3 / 12.4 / 13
